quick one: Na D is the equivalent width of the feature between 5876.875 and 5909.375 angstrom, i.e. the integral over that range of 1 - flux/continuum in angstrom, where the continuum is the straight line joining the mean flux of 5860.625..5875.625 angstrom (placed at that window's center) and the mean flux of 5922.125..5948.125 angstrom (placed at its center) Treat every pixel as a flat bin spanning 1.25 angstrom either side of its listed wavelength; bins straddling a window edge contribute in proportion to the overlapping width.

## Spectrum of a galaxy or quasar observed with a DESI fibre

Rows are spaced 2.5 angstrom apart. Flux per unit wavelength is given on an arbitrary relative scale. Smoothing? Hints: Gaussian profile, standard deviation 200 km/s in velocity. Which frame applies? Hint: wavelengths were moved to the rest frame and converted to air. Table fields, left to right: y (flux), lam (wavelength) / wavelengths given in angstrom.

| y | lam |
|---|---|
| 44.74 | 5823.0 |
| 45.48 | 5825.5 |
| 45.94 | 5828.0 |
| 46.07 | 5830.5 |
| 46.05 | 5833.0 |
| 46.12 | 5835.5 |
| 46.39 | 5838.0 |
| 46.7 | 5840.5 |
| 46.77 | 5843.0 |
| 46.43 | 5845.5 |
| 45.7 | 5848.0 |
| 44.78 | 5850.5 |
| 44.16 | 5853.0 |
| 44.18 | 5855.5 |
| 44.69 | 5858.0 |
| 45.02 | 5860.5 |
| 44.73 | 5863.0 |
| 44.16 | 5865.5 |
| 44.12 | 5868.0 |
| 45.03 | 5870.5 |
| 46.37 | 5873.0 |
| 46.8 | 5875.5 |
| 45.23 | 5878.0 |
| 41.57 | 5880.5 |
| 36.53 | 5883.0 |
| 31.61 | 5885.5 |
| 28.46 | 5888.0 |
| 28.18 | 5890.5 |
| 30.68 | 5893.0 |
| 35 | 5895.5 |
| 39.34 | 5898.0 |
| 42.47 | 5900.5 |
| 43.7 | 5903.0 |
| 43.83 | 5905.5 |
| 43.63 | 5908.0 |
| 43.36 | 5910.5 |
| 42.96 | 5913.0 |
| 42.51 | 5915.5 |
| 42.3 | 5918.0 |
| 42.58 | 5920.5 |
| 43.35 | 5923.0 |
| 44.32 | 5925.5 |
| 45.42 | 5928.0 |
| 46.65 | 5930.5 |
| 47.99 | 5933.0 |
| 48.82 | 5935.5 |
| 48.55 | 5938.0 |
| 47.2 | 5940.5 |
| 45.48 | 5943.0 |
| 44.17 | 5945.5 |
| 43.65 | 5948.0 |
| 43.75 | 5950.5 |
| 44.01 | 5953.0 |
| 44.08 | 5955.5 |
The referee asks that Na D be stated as 5.5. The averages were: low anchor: 45.1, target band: 37.7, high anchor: 46.1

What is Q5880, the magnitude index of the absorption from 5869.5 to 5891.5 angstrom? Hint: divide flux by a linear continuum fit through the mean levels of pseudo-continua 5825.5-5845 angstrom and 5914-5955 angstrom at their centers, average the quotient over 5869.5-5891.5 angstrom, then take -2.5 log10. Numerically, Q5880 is 0.17 mag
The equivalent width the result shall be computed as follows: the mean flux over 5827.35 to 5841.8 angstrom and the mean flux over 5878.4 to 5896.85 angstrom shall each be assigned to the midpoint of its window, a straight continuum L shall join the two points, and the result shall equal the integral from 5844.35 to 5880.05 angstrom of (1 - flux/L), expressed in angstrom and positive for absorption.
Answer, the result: -4.9 angstrom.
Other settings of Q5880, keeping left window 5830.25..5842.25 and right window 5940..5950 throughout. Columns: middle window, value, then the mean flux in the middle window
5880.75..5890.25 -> 0.36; 32.8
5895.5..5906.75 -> 0.10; 41.5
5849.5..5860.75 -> 0.04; 44.5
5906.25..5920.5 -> 0.06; 43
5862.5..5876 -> 0.02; 45.1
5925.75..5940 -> -0.05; 47.2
